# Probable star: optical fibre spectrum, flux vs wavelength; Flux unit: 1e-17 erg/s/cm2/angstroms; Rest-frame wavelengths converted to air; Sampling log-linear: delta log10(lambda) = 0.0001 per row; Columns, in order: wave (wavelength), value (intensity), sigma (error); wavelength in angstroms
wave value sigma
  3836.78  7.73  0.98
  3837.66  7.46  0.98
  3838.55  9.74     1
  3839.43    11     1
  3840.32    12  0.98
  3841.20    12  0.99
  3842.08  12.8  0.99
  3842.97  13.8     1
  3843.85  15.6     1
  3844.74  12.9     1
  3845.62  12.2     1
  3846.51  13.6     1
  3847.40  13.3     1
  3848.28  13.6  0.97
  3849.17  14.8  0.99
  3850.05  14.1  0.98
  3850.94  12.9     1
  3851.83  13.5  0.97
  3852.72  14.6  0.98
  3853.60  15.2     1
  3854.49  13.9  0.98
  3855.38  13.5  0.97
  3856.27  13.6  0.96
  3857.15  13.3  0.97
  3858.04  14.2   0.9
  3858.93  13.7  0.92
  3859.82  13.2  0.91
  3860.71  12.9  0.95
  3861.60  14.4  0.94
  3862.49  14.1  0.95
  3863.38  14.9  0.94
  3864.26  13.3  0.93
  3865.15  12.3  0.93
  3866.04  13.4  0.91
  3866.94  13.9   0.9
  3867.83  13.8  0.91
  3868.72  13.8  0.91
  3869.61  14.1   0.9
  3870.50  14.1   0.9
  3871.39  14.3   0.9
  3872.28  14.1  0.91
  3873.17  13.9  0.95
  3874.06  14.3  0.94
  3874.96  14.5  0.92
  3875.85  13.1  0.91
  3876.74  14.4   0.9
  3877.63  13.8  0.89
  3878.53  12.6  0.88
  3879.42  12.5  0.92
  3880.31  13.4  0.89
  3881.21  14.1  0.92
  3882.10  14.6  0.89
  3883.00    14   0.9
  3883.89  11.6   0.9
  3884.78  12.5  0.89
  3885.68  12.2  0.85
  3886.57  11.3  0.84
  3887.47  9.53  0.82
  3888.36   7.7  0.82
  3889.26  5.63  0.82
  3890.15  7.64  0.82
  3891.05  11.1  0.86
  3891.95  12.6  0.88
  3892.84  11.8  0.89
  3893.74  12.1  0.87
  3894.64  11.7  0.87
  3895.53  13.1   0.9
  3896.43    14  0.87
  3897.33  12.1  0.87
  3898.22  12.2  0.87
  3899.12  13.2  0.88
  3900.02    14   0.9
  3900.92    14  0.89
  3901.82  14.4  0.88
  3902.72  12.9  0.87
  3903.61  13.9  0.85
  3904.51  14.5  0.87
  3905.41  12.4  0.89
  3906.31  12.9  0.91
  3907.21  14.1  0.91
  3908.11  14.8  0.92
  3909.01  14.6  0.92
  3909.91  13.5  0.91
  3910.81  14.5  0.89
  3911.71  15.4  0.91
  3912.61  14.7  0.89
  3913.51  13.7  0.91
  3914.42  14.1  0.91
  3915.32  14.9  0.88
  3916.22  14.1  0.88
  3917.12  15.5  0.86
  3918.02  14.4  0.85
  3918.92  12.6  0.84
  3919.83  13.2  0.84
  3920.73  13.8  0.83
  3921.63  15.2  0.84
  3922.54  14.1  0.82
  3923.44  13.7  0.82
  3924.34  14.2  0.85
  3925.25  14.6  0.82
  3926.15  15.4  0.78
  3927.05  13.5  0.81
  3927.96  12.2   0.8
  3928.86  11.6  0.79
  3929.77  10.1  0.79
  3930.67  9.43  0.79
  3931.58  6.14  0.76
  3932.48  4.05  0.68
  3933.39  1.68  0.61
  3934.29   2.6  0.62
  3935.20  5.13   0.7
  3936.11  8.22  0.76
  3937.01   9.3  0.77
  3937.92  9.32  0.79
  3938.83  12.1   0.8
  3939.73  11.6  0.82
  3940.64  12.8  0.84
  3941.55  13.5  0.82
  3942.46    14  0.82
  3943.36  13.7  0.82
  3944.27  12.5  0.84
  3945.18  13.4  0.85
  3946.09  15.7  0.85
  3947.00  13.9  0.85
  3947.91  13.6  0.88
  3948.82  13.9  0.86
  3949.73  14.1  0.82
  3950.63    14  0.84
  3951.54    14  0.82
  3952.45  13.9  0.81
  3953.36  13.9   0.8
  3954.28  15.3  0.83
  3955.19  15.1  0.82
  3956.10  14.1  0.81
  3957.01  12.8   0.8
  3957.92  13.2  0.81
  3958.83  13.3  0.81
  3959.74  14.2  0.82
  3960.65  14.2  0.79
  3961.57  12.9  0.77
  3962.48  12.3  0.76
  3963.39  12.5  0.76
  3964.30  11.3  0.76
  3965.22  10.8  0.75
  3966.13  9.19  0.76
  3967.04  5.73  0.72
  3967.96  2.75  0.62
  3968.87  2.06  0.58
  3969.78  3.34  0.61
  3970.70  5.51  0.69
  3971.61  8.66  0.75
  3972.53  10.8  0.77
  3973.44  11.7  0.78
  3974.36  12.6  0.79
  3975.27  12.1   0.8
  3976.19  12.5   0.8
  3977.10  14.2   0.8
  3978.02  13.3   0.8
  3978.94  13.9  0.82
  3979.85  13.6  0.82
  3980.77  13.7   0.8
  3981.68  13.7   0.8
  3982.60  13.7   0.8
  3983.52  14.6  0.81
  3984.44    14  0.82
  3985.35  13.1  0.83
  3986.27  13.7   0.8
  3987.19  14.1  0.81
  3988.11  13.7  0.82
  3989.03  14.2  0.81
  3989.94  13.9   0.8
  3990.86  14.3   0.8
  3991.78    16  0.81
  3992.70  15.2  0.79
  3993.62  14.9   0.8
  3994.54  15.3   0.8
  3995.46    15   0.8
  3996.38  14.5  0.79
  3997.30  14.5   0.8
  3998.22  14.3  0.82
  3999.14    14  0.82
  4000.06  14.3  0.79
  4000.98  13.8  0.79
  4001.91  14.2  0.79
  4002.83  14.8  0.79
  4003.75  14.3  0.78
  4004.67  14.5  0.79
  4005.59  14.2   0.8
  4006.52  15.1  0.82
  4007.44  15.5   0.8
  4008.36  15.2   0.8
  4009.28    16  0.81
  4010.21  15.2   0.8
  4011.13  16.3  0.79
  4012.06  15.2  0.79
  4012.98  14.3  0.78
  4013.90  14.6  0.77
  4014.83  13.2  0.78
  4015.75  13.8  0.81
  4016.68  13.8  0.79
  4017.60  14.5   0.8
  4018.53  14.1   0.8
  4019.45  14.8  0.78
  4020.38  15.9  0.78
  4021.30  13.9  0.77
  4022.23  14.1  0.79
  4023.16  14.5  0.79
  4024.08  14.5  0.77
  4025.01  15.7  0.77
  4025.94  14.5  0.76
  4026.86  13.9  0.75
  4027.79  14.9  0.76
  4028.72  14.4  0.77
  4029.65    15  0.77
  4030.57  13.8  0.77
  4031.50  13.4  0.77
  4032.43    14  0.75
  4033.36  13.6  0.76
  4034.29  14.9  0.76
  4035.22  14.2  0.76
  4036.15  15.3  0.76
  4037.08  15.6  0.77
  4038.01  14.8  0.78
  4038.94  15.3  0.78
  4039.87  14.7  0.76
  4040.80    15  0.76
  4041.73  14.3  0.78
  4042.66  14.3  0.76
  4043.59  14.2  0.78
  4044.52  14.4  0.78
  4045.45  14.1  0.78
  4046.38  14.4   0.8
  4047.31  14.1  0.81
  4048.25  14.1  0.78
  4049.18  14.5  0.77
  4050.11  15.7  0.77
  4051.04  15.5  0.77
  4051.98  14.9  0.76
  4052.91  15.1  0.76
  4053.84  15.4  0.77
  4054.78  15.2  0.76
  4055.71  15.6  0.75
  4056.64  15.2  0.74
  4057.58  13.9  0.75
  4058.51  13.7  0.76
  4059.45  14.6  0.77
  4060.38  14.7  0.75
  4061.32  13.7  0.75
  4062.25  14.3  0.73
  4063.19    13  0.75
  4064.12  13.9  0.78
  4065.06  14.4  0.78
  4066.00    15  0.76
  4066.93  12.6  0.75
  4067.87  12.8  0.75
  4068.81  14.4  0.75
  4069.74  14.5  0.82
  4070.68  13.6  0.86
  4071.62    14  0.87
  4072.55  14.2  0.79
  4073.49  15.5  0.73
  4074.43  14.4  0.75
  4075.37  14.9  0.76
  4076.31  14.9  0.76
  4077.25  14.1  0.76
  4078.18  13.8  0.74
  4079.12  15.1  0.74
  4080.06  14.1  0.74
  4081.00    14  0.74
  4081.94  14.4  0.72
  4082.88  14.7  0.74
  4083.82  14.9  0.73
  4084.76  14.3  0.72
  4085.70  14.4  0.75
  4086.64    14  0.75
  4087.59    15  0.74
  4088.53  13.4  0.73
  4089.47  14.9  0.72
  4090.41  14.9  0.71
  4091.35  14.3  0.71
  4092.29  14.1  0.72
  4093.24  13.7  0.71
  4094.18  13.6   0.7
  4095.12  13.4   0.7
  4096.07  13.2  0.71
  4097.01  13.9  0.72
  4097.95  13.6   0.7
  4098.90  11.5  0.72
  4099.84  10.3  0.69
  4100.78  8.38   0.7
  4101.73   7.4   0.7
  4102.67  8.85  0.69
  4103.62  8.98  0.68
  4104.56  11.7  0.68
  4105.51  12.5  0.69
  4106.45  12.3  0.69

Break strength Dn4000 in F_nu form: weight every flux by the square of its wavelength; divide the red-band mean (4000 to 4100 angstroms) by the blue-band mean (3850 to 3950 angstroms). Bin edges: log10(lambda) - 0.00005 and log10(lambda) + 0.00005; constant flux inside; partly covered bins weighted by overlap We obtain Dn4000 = 1.22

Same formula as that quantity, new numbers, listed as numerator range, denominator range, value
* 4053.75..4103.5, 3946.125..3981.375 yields 1.23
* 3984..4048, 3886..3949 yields 1.25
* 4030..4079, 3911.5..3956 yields 1.24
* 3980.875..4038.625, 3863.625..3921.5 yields 1.17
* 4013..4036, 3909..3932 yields 1.13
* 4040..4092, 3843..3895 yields 1.22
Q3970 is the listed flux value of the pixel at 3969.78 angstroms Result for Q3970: 3.34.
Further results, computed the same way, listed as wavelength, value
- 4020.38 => 15.9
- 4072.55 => 14.2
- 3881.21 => 14.1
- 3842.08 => 12.8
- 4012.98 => 14.3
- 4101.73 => 7.4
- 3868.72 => 13.8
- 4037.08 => 15.6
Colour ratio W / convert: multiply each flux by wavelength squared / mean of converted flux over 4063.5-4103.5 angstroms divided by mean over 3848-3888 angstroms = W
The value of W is 1.12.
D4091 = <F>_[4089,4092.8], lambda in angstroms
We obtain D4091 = 14.5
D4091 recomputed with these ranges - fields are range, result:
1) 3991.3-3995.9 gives 15.3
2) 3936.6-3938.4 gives 9.31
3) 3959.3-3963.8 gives 13.2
